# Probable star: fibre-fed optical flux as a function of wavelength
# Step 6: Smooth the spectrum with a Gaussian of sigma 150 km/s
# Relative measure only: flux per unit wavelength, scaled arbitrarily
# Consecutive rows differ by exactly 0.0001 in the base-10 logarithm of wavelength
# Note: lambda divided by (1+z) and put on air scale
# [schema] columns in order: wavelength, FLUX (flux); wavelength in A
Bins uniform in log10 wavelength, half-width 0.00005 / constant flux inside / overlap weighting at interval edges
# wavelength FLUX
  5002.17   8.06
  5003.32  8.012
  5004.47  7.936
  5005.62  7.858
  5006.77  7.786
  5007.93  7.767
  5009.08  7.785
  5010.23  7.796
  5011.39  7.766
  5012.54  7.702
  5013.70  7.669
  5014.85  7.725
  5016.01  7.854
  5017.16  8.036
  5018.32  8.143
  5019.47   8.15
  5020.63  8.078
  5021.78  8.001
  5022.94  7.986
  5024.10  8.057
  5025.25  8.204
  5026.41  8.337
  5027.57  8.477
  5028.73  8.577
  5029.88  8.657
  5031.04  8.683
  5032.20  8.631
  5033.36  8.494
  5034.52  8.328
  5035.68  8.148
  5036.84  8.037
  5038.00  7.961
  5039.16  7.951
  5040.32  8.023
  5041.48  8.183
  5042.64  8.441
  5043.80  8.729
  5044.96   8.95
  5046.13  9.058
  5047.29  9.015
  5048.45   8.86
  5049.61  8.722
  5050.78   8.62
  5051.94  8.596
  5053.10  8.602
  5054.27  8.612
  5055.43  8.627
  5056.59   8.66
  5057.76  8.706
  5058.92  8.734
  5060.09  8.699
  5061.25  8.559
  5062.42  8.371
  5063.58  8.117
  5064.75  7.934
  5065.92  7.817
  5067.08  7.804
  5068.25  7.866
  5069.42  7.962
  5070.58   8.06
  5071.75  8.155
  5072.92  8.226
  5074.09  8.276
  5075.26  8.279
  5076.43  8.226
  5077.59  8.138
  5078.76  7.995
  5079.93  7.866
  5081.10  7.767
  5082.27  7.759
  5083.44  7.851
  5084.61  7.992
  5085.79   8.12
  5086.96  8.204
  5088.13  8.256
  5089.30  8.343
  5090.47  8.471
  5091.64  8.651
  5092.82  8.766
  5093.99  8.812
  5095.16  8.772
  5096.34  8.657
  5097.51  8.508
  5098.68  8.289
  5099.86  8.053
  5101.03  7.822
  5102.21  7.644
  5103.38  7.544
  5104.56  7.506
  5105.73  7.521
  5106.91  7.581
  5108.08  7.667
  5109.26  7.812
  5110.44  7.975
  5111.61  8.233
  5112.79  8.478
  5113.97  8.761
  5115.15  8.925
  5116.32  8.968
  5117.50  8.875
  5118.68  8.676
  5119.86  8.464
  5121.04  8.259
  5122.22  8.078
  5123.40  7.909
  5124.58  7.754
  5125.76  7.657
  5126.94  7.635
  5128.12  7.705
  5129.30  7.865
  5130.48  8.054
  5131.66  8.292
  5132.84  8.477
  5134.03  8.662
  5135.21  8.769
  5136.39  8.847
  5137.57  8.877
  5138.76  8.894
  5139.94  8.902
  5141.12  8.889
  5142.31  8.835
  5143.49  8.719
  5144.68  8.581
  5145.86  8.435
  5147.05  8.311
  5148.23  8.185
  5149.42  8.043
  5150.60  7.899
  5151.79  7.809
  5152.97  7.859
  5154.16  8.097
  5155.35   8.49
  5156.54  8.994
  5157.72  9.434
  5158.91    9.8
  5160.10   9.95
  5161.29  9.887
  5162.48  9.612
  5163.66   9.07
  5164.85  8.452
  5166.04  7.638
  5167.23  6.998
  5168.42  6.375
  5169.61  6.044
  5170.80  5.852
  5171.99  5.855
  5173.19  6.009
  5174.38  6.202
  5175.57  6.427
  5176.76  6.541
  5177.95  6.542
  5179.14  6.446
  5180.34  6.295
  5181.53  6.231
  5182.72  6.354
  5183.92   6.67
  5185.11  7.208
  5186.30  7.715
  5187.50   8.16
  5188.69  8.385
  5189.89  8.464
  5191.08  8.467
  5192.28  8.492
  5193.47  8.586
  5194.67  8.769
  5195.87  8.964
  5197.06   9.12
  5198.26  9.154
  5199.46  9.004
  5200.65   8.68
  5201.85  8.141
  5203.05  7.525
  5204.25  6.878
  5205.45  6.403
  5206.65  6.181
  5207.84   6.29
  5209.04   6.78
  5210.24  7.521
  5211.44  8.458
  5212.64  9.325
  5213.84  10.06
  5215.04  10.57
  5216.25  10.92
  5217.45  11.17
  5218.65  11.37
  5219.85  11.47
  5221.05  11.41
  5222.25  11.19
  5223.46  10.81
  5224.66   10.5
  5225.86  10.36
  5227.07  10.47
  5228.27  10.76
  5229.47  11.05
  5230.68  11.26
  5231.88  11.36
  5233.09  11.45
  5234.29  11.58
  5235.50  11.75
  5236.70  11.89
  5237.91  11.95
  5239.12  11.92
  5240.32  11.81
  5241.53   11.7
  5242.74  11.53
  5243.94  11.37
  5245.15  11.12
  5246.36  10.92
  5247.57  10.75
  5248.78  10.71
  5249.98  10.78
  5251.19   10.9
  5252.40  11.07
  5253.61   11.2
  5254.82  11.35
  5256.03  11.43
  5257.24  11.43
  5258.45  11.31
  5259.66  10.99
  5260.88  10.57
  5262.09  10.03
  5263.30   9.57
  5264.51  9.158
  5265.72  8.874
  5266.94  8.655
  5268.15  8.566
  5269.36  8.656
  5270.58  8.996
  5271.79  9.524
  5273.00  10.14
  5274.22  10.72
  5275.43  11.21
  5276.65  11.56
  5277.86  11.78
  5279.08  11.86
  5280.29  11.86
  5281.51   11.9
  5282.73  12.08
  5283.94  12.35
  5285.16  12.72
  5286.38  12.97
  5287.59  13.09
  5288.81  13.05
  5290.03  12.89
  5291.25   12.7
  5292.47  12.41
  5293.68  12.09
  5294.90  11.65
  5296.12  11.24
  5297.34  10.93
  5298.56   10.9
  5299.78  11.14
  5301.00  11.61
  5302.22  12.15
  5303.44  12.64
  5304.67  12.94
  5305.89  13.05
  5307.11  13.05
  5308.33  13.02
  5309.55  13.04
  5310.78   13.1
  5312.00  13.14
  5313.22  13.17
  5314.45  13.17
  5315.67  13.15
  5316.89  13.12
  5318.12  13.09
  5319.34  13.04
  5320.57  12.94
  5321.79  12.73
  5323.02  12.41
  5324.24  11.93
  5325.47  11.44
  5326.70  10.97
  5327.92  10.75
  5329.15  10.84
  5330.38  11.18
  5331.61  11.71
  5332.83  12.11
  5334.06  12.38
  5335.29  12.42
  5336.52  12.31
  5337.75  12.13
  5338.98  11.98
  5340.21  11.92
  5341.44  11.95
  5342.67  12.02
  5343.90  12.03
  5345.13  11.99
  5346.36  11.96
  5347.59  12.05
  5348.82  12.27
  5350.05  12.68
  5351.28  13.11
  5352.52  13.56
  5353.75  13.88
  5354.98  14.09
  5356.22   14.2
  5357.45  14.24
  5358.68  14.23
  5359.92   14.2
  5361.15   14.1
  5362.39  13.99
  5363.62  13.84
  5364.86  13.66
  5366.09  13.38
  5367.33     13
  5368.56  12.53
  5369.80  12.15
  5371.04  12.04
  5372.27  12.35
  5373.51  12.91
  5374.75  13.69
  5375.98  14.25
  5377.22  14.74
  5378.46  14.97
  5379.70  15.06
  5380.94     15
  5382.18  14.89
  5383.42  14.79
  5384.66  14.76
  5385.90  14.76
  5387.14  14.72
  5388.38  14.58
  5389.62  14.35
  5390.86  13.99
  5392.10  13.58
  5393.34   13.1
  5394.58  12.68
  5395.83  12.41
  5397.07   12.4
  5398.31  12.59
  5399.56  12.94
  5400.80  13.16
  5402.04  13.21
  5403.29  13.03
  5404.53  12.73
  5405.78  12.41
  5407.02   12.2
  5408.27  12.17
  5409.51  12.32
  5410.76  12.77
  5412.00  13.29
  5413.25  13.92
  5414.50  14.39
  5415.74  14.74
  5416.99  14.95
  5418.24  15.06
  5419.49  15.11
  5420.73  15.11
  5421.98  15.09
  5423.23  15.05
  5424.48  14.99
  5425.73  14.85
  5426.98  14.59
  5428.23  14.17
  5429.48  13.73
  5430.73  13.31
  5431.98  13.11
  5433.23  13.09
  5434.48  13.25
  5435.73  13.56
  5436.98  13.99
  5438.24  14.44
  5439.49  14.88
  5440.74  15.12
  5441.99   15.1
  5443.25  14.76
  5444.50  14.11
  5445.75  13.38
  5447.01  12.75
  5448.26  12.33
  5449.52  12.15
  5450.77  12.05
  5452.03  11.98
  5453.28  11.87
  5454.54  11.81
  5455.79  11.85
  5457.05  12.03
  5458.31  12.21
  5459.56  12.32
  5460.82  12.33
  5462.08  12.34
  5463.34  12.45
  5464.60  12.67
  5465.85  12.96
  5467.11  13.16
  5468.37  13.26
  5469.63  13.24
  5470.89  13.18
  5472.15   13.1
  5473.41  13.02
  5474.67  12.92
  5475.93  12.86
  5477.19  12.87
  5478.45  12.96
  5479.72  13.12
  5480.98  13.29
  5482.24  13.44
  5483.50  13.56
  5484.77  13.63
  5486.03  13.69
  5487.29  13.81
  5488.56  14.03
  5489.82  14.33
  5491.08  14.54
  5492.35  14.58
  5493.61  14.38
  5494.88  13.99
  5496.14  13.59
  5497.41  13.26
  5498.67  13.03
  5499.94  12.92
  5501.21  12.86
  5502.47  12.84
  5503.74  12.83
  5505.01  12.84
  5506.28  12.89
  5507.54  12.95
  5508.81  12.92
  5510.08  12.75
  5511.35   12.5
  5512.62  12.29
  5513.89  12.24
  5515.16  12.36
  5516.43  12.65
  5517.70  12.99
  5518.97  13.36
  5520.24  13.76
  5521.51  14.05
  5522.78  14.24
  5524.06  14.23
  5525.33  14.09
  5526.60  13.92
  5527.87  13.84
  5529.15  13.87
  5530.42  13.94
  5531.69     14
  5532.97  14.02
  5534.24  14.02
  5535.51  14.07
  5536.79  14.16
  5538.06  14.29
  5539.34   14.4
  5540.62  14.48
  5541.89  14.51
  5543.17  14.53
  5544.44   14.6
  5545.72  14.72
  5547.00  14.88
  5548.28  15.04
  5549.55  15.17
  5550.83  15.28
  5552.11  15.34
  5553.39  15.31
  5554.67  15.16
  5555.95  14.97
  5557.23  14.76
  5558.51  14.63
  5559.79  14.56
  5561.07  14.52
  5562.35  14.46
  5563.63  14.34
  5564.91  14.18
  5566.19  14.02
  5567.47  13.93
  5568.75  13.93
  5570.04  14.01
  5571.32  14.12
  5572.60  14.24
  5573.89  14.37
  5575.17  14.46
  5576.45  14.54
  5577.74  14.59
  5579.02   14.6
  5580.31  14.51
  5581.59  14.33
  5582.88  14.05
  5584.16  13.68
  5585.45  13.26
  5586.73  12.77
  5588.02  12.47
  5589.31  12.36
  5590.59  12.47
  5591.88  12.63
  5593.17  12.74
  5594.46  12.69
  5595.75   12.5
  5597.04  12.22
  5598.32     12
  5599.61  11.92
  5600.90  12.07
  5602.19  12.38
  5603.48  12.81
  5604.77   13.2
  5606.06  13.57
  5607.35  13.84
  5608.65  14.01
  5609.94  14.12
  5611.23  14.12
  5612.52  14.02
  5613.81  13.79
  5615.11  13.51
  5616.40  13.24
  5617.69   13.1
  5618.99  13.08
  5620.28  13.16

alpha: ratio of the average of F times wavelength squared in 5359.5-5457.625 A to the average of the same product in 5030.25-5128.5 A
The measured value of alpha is 1.87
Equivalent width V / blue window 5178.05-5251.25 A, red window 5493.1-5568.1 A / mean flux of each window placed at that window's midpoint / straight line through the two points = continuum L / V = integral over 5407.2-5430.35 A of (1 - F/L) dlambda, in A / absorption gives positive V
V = -3.4 A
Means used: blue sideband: 9.51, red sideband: 13.9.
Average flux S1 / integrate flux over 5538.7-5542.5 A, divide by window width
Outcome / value 14.5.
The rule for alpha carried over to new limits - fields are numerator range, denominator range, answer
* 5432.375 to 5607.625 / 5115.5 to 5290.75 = 1.63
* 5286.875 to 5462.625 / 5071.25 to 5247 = 1.64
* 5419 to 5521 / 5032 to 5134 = 1.87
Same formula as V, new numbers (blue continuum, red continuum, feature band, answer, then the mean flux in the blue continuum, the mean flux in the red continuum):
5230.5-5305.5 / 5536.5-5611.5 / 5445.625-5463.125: 0.9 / 11.3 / 13.9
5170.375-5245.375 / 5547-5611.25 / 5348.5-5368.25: -4.8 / 9.07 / 13.8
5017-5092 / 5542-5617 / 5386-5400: -1.8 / 8.31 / 13.9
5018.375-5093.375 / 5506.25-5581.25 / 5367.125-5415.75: -4.7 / 8.32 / 14.1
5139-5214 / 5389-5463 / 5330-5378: -4.5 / 7.89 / 13.4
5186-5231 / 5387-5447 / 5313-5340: -1.0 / 9.18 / 13.8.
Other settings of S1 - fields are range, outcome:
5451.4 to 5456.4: 11.9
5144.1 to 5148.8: 8.39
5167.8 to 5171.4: 6.1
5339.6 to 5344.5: 12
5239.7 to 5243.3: 11.7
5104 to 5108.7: 7.58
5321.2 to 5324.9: 12.3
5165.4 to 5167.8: 7.34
